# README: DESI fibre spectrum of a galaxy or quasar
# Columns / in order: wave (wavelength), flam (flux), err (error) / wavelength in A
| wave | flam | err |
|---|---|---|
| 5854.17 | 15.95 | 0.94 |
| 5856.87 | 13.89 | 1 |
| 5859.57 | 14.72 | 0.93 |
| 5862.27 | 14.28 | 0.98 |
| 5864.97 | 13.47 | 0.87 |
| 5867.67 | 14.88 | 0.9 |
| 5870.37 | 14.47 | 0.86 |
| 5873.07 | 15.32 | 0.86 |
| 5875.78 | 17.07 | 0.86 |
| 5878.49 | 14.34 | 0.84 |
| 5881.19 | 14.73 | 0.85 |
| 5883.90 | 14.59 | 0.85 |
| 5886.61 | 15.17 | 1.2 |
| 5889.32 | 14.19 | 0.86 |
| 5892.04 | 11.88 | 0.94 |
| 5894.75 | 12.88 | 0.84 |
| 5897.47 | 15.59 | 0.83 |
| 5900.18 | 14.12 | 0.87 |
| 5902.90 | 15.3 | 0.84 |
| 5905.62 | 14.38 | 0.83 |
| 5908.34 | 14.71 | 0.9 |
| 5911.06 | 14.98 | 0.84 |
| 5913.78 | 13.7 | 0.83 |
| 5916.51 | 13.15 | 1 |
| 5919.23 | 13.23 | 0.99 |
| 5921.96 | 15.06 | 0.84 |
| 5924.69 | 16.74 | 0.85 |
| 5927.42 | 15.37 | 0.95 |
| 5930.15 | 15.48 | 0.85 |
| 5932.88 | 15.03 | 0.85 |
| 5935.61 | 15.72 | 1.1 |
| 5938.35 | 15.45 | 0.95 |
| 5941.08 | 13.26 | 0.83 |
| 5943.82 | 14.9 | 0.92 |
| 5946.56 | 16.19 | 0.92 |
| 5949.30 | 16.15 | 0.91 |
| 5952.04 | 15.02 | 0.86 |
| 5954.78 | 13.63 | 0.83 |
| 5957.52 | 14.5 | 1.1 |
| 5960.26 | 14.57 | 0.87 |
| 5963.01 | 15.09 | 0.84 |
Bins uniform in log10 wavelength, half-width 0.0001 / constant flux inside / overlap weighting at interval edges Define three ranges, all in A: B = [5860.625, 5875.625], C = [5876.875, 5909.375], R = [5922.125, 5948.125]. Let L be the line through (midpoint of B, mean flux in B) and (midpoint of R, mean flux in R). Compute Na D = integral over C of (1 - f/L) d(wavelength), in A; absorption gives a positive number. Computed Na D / 1.3 A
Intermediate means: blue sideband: 14.7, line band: 14.3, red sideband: 15.3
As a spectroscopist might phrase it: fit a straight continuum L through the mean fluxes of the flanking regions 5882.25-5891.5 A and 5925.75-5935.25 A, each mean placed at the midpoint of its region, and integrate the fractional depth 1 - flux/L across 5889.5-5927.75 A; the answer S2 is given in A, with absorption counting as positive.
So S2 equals 1.5 A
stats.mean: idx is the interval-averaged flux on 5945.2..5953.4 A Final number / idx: 15.8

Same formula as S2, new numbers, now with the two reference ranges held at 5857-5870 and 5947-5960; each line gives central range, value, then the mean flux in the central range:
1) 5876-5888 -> -0.4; 14.9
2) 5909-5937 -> -0.3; 14.8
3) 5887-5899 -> 0.6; 13.8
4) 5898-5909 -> -0.1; 14.7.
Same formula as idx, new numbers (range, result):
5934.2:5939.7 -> 15.6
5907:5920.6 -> 14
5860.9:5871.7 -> 14.3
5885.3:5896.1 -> 13.5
